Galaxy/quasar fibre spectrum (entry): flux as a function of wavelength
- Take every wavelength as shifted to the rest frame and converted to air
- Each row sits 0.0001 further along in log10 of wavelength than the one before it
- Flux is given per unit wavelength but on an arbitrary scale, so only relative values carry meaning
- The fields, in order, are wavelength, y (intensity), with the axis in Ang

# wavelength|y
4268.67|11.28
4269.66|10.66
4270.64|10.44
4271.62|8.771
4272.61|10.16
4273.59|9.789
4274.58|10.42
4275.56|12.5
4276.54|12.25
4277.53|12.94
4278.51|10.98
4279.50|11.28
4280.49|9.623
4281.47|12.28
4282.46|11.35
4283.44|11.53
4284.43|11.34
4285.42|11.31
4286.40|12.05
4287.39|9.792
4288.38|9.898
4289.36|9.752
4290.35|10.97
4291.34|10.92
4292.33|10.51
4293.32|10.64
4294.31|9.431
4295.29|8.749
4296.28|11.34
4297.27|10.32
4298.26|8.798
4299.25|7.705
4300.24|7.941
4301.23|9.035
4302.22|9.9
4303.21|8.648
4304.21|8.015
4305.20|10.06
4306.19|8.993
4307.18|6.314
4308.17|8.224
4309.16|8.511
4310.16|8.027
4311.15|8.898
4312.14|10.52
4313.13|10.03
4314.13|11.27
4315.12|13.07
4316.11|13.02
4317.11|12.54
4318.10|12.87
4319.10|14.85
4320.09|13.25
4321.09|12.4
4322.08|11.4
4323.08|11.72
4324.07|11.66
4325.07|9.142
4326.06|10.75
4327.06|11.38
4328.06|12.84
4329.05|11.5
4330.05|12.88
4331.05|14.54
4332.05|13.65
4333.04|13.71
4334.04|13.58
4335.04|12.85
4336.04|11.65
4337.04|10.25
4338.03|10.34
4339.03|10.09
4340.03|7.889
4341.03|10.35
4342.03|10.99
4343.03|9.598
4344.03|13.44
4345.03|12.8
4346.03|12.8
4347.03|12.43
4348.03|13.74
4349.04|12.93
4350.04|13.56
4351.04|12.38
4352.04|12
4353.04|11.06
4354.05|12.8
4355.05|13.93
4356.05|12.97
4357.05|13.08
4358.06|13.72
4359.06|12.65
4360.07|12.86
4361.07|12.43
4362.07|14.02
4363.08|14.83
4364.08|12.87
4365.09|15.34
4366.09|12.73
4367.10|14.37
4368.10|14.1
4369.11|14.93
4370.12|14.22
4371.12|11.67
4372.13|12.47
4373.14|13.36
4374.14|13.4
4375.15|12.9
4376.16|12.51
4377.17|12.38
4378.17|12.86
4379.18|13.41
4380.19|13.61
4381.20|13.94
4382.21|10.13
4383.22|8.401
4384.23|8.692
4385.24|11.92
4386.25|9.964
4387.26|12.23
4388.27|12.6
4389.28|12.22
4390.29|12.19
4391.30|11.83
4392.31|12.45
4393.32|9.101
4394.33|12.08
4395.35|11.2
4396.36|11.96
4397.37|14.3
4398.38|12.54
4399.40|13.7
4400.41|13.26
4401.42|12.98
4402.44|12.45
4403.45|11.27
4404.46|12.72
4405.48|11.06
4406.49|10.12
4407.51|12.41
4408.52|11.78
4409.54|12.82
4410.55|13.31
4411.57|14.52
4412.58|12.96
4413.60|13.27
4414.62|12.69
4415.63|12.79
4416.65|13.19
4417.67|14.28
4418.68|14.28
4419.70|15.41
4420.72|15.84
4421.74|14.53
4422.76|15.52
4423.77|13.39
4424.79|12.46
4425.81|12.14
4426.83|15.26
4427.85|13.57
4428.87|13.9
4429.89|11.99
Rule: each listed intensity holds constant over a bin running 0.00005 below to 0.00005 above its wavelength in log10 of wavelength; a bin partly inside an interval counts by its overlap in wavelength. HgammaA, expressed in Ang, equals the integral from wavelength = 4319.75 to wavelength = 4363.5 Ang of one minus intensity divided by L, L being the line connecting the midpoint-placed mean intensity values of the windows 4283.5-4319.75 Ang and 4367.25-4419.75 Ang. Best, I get -4.2 Ang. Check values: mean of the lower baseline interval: 10.1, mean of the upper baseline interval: 12.5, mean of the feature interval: 12.2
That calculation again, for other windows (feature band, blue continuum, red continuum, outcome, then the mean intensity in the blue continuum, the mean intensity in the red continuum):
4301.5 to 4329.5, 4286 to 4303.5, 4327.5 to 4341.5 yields 0.56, 9.8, 11.9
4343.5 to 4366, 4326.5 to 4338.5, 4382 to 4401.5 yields -1.78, 12.4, 11.7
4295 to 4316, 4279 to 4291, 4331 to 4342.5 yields 3.47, 10.9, 11.5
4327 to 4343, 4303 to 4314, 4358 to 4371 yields -0.92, 8.83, 13.7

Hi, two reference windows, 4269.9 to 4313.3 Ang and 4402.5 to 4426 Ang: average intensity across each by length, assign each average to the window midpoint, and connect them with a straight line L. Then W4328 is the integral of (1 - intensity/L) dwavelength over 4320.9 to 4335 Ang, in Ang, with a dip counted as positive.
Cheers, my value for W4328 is -1.6 Ang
